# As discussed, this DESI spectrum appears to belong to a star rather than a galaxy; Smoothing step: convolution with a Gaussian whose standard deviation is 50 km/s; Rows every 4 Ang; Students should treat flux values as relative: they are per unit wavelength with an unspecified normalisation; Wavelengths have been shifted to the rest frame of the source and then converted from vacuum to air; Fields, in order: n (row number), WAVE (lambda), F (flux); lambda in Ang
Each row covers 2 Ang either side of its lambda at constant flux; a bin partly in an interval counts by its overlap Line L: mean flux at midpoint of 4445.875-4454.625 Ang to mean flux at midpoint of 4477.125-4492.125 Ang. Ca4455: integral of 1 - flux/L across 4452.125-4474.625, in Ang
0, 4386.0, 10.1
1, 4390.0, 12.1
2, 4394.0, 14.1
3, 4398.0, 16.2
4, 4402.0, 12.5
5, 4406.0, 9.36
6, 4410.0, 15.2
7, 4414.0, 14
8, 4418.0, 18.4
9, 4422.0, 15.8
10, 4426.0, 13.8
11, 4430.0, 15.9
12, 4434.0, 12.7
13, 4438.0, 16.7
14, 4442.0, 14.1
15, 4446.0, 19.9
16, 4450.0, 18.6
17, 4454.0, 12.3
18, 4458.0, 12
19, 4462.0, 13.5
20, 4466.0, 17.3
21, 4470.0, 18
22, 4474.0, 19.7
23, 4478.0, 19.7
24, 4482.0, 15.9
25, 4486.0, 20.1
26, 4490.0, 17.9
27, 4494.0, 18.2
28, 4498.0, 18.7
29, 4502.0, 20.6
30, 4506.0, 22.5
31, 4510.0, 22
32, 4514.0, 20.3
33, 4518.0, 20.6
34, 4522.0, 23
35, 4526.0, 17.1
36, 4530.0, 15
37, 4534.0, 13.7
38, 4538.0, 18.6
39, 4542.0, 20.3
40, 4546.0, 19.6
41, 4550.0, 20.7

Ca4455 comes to 2.99 Ang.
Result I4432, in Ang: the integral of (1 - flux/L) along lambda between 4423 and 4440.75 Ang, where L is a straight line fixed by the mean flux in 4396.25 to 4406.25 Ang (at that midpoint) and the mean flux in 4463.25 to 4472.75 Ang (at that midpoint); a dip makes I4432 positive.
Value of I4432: 0.41 Ang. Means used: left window 13.2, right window 17.5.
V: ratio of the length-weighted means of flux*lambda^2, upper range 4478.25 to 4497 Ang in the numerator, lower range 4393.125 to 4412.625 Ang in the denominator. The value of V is 1.41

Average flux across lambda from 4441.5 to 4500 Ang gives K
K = 17.1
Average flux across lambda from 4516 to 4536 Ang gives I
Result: 17.9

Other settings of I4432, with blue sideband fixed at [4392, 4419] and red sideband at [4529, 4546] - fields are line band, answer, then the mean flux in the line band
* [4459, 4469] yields 0.1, 15.3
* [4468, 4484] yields -2.5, 18.3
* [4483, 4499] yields -2.3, 18.5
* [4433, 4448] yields -1.1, 16.1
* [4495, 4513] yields -4.6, 20.8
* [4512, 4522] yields -2.5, 21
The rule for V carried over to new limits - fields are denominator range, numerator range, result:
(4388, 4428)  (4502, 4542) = 1.44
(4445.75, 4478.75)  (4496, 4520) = 1.29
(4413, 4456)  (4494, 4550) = 1.28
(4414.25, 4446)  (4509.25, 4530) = 1.34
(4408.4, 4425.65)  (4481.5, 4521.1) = 1.32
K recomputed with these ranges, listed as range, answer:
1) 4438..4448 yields 16.9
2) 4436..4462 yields 15.4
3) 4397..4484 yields 15.5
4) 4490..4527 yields 20.3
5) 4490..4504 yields 19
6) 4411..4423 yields 16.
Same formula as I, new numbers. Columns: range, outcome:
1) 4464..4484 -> 18.1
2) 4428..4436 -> 14.3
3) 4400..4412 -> 12.4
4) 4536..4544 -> 19.5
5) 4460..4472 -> 16.3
